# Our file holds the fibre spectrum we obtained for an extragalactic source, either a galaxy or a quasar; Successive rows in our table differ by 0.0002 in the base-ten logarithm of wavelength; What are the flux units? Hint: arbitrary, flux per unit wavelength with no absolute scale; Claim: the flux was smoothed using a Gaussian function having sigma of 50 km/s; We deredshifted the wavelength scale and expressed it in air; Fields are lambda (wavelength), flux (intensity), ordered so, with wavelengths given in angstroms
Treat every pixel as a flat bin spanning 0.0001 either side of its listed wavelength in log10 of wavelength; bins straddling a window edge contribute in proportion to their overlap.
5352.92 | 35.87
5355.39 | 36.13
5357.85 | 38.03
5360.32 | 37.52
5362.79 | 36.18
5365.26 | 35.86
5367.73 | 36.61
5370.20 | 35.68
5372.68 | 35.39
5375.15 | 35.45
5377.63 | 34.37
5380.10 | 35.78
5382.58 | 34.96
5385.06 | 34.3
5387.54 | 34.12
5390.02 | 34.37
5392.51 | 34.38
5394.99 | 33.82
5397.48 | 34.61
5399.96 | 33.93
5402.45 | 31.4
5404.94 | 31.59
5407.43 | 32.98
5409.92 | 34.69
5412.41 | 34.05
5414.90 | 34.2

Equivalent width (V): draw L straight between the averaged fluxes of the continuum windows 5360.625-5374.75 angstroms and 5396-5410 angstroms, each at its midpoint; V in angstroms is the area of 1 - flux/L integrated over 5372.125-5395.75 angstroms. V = 0.0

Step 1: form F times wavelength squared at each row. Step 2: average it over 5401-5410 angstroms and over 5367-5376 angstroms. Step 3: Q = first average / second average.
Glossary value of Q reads 0.92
